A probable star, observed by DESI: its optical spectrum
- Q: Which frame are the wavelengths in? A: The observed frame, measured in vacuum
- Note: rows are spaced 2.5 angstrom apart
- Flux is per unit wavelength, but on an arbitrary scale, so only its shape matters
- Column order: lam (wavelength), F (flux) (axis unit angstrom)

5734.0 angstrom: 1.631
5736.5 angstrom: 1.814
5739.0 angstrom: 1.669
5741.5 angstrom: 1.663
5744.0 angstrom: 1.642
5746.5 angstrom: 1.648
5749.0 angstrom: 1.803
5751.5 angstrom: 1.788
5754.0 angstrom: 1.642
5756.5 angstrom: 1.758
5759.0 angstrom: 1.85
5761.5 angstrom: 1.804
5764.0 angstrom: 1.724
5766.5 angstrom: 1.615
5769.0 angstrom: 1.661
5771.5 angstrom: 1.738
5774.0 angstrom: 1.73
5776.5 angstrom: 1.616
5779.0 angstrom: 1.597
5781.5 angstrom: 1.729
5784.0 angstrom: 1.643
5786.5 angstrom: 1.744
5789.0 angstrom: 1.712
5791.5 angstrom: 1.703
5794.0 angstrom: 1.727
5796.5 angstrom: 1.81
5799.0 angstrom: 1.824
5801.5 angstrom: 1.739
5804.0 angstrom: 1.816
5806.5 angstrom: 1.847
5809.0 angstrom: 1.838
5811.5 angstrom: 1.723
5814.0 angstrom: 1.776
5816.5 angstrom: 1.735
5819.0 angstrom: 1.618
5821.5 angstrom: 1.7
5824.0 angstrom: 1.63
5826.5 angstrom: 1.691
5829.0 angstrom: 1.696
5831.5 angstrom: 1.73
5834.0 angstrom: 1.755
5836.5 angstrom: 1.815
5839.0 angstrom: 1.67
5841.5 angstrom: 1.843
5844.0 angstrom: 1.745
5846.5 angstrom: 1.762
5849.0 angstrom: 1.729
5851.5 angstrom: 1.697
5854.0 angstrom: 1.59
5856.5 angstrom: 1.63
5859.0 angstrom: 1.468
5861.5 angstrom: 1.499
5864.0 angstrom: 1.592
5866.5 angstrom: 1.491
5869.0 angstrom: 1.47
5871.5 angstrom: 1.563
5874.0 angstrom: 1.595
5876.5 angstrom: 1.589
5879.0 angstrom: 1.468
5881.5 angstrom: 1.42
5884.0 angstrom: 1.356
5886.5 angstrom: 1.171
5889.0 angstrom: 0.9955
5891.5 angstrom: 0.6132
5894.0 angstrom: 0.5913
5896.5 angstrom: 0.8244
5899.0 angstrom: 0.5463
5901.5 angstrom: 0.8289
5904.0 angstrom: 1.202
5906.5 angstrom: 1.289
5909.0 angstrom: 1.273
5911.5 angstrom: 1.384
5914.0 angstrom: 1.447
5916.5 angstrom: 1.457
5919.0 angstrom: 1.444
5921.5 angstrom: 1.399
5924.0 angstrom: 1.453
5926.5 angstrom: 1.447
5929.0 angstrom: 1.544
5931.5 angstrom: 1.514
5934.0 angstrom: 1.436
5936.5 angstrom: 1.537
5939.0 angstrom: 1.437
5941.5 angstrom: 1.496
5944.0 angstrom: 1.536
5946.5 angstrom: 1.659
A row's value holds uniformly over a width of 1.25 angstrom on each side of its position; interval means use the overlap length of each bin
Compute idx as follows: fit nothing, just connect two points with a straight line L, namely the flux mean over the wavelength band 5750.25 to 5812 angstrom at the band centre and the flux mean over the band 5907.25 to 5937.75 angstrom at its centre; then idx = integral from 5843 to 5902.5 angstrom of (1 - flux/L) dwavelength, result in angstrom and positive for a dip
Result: 8.0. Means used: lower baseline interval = 1.74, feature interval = 1.34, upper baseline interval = 1.44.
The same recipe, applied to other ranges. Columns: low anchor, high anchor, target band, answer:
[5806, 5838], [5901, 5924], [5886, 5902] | 7.2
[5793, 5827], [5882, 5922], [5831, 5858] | -3.8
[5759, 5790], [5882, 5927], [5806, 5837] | -4.8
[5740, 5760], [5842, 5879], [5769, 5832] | -2.1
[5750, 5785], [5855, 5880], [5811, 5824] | -0.6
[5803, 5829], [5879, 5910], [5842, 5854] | -2.3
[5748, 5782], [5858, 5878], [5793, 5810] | -1.5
